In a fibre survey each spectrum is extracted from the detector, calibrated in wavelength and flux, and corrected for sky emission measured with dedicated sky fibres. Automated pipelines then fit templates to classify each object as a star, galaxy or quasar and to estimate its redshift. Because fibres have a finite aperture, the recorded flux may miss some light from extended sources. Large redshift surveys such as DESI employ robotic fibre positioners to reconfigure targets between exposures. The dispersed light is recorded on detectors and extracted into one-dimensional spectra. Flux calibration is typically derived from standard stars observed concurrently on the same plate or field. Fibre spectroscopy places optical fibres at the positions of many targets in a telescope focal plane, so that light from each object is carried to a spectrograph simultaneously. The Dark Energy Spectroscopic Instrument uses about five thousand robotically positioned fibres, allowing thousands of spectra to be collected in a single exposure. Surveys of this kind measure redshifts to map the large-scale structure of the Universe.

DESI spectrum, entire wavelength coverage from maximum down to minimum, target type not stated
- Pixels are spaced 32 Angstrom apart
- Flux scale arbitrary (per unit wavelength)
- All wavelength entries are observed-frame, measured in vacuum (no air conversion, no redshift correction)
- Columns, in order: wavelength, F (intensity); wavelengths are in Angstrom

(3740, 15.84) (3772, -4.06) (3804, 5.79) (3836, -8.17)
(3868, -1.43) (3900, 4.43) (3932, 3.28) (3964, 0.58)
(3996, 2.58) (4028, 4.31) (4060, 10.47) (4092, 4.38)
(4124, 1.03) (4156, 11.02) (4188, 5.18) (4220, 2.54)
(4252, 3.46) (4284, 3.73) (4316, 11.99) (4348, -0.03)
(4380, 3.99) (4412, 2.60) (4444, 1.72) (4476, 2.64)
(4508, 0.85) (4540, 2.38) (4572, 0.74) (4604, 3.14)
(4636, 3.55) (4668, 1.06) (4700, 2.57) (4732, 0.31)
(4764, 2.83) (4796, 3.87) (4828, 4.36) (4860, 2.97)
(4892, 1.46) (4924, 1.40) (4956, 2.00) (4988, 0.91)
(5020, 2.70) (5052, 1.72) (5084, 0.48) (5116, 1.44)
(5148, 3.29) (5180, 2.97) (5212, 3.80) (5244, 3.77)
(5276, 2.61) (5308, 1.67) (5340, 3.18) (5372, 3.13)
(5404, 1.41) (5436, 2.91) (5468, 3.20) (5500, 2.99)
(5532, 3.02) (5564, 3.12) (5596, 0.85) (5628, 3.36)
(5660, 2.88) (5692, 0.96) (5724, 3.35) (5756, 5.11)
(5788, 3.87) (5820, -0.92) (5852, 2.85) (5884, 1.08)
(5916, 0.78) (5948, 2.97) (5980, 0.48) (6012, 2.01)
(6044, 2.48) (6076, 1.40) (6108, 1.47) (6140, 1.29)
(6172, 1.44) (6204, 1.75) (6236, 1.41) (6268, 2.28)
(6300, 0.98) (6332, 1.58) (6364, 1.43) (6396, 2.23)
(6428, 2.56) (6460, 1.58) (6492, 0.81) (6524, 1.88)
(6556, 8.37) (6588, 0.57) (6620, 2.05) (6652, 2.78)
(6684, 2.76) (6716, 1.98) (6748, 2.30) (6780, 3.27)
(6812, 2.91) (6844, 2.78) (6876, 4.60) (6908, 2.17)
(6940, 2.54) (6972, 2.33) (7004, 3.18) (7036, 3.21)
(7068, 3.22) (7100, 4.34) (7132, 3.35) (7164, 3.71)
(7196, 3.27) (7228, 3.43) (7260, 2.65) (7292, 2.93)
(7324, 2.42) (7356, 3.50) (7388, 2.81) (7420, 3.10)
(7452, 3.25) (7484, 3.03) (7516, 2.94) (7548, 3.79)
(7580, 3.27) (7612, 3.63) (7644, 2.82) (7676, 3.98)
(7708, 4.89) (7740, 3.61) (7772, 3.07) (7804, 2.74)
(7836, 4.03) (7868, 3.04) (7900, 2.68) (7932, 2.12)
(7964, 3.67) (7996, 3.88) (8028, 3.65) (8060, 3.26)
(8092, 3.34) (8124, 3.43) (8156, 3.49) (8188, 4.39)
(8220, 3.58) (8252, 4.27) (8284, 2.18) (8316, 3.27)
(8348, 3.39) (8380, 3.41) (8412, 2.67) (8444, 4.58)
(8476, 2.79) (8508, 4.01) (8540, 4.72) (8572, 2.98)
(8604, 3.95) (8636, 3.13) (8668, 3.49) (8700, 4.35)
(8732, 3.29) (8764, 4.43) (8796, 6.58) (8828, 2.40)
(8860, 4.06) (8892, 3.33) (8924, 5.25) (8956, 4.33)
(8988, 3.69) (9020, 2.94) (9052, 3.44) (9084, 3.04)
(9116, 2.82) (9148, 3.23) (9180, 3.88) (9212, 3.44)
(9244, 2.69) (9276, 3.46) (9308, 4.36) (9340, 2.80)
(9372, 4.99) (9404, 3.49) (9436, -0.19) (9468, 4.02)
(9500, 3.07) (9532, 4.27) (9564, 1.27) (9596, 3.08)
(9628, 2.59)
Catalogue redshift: 0.76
